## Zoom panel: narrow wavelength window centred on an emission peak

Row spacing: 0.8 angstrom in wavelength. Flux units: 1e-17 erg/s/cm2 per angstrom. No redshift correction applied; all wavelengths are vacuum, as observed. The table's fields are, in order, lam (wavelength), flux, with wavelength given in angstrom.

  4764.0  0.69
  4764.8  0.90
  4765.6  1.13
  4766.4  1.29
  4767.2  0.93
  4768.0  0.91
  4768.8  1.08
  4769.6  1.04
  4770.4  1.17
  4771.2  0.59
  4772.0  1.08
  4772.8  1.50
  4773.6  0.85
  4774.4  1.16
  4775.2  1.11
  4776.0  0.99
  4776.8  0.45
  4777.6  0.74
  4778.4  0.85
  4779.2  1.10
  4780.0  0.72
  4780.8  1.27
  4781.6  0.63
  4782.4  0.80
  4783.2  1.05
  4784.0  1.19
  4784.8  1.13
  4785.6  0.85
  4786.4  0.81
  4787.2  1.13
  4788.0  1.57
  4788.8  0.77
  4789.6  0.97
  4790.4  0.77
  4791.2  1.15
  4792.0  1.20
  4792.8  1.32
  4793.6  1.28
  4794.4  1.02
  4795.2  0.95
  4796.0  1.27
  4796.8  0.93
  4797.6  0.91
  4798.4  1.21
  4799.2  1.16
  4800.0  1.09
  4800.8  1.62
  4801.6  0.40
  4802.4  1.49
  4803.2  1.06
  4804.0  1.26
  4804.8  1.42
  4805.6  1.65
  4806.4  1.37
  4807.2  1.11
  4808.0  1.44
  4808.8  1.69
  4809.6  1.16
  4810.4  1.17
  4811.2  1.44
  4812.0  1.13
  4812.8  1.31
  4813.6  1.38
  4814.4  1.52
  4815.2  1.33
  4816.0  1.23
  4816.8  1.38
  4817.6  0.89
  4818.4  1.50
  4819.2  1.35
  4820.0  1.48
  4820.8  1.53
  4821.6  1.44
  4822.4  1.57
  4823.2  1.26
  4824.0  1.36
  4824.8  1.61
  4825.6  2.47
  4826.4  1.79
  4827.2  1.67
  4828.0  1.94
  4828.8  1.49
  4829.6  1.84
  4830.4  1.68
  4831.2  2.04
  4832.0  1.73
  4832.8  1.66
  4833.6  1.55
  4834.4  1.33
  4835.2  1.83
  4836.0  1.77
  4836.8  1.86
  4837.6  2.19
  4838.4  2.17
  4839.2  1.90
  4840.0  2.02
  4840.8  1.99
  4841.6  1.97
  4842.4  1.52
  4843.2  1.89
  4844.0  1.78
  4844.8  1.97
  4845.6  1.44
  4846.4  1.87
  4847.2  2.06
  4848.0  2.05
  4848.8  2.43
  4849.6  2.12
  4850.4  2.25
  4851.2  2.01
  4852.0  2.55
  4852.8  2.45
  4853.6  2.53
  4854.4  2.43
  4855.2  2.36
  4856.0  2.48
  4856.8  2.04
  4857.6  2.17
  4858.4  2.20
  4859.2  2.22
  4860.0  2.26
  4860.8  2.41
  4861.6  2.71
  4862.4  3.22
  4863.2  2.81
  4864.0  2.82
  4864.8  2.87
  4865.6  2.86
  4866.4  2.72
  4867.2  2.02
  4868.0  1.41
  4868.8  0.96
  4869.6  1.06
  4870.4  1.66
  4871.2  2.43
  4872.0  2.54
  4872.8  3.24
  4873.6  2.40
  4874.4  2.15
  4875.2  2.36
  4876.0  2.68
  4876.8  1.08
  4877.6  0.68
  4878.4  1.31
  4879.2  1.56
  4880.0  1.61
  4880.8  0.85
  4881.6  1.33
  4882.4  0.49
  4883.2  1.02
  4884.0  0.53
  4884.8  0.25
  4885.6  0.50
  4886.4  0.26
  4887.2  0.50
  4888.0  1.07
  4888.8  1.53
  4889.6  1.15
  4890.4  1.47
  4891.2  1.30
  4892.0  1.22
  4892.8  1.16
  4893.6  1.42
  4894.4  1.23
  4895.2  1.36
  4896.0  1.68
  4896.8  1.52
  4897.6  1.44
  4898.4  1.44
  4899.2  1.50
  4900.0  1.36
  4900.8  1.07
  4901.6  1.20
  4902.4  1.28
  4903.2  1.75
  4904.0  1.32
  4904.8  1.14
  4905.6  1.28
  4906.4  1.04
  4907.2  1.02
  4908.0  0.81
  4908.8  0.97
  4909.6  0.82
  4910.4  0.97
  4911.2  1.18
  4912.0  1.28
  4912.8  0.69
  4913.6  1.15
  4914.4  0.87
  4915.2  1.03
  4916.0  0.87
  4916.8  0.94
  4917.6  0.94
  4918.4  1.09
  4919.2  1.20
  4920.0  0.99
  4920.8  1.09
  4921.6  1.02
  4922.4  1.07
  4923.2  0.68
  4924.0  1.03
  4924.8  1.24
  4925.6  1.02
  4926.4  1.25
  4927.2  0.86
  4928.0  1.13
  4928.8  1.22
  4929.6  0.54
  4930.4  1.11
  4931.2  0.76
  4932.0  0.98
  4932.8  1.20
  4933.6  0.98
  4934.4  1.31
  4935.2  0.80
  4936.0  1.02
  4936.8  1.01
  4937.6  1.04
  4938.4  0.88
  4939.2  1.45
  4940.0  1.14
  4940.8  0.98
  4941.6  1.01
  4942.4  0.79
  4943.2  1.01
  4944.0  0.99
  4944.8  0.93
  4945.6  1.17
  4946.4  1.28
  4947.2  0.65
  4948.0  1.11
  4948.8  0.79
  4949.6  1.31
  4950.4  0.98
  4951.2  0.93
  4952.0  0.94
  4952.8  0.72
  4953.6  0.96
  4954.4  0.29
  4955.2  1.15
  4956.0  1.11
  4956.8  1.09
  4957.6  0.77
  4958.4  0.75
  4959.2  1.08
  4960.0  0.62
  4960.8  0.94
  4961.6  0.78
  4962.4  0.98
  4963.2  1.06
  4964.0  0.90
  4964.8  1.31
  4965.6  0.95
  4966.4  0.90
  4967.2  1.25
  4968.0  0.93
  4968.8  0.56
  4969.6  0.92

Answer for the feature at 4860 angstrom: C IV 1549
